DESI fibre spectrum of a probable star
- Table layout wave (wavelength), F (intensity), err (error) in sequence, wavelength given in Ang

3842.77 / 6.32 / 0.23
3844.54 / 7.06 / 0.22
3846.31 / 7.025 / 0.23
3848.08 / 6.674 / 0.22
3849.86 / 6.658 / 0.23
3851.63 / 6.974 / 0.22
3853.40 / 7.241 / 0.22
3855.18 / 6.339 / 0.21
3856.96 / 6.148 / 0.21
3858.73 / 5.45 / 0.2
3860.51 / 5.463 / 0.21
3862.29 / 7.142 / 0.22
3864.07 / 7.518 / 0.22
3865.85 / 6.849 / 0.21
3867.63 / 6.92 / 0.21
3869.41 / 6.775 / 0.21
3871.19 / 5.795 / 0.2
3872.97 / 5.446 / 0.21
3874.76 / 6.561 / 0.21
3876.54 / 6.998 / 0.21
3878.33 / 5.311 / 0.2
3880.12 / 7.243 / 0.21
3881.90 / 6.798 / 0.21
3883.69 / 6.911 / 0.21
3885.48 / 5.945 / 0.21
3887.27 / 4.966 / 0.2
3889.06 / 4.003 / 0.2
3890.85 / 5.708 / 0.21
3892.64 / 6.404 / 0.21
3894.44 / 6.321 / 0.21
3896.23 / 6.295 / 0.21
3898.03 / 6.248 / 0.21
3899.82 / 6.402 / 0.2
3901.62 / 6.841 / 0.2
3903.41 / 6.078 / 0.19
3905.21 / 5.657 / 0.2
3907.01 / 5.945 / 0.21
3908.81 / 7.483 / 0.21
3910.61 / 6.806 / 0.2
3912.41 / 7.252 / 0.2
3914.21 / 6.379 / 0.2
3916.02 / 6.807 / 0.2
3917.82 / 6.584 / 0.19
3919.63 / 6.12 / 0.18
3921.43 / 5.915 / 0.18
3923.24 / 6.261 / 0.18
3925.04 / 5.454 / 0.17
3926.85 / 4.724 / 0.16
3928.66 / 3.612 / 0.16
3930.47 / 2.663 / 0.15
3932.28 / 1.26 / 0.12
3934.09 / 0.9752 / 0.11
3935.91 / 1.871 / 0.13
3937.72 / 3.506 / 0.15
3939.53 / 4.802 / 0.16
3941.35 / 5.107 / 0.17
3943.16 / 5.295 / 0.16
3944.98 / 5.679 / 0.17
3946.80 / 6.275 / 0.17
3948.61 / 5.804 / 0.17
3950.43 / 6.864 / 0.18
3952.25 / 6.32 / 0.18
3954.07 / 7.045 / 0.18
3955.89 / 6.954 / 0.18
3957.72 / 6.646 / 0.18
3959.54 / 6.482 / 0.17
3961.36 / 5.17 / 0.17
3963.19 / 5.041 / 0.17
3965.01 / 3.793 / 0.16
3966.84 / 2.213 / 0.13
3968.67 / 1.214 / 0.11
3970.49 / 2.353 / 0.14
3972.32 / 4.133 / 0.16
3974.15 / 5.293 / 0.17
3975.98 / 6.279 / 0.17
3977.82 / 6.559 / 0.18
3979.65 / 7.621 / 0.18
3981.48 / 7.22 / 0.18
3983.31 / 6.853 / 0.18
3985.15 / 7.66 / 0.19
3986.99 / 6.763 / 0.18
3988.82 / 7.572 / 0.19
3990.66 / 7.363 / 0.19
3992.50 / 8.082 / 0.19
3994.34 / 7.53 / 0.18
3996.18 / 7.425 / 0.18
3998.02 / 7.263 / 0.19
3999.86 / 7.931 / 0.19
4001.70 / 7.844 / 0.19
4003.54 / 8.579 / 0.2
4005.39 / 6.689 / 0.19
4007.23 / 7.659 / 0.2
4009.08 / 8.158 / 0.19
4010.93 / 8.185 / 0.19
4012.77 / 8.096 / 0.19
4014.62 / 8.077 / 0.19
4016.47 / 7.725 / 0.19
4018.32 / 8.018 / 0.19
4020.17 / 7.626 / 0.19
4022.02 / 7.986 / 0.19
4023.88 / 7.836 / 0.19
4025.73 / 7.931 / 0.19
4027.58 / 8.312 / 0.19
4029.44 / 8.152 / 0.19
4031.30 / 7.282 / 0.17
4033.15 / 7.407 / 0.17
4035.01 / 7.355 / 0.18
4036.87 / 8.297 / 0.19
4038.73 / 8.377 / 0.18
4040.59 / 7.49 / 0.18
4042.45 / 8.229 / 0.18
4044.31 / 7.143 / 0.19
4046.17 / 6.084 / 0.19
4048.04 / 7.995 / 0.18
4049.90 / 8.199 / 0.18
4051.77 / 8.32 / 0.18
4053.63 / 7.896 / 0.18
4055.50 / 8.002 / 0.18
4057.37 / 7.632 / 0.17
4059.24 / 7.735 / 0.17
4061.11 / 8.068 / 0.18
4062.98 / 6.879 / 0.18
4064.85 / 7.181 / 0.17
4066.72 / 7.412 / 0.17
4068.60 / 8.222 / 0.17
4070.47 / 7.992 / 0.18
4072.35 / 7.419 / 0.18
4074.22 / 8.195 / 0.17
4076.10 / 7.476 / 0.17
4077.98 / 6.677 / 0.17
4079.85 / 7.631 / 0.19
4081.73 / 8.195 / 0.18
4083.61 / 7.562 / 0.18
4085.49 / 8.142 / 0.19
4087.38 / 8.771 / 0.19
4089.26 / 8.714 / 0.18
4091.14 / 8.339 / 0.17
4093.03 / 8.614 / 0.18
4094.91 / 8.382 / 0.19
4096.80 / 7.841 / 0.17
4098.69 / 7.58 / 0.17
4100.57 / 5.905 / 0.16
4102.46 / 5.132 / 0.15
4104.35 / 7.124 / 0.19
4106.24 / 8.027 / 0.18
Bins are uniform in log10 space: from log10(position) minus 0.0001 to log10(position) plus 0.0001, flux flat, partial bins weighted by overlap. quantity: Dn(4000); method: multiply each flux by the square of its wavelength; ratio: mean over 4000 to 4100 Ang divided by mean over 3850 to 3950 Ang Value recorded 1.47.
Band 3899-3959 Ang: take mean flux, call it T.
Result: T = 5.5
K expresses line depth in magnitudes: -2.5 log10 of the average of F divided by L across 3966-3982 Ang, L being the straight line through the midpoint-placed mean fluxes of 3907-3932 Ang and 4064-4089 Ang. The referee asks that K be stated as 0.34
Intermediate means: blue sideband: 5.74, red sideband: 7.79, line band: 4.72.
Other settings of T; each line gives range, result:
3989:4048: 7.75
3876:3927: 6.22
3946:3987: 5.65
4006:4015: 7.99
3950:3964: 6.3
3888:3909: 6.06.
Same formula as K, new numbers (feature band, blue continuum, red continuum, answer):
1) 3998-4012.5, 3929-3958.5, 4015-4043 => -0.122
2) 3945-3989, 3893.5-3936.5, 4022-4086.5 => 0.103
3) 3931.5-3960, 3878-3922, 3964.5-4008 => 0.243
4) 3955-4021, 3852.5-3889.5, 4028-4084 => 0.092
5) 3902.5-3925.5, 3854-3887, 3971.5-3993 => 0.027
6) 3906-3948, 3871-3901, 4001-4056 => 0.278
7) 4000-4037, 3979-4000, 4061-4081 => -0.055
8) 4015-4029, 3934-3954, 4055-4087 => -0.190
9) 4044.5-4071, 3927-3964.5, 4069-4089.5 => -0.041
